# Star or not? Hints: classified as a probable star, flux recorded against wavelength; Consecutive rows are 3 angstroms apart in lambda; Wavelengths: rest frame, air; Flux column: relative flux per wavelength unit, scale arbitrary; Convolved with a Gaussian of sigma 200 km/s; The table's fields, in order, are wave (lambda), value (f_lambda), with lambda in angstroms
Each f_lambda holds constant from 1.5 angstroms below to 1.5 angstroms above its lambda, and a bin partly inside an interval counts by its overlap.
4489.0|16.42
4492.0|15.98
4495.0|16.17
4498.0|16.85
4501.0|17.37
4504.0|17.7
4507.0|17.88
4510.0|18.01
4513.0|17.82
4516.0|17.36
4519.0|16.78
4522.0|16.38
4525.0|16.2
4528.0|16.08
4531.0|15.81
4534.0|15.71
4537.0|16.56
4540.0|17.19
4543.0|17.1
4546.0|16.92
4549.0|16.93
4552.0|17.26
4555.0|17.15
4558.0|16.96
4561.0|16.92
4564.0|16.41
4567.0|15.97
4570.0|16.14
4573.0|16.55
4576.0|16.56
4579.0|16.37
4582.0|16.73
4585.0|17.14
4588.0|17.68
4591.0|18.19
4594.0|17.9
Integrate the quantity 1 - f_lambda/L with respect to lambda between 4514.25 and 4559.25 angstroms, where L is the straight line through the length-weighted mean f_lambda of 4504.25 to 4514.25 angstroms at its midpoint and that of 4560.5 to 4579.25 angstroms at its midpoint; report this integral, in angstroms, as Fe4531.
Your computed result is 1.3 angstroms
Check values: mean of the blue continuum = 17.9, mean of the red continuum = 16.4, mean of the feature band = 16.7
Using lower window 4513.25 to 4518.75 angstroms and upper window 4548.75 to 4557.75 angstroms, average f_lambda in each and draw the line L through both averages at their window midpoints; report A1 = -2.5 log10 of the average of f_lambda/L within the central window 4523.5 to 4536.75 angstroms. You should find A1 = 0.08 mag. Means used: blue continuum 17.3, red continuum 17.1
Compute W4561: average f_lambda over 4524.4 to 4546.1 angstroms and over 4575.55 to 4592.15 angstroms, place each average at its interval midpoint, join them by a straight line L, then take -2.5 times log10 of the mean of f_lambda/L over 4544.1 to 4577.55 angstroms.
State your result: 0.005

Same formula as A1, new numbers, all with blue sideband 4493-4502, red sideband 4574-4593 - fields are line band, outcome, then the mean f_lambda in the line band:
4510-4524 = -0.02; 17.2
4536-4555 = 0.00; 17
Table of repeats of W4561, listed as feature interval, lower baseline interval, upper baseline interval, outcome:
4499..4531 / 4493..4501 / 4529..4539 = -0.046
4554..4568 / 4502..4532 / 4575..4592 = 0.025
